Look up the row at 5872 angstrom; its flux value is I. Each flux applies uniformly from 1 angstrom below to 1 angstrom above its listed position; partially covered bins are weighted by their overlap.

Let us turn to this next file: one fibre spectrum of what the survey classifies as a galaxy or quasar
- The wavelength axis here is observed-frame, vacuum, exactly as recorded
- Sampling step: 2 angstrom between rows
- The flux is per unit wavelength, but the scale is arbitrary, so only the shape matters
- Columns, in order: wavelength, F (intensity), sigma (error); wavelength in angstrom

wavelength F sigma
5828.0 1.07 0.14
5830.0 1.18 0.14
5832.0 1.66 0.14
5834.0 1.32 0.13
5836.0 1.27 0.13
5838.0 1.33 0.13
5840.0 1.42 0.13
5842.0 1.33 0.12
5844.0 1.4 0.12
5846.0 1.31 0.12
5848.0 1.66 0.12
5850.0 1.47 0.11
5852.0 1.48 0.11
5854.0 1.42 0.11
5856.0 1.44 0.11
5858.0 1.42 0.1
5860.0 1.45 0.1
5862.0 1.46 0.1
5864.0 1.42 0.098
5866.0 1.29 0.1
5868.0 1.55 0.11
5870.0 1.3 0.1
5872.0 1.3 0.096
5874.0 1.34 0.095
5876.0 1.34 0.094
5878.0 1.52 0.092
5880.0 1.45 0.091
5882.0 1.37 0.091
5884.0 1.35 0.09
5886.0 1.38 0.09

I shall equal 1.3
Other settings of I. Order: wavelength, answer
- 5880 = 1.45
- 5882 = 1.37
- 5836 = 1.27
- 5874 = 1.34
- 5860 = 1.45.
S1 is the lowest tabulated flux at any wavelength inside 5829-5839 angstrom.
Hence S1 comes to 1.18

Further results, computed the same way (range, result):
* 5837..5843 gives 1.33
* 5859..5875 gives 1.29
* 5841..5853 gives 1.31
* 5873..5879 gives 1.34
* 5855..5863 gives 1.42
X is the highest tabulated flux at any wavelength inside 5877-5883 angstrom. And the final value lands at 1.52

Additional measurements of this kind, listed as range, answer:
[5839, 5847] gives 1.42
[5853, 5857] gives 1.44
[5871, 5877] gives 1.34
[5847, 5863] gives 1.66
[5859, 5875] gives 1.55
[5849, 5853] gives 1.48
